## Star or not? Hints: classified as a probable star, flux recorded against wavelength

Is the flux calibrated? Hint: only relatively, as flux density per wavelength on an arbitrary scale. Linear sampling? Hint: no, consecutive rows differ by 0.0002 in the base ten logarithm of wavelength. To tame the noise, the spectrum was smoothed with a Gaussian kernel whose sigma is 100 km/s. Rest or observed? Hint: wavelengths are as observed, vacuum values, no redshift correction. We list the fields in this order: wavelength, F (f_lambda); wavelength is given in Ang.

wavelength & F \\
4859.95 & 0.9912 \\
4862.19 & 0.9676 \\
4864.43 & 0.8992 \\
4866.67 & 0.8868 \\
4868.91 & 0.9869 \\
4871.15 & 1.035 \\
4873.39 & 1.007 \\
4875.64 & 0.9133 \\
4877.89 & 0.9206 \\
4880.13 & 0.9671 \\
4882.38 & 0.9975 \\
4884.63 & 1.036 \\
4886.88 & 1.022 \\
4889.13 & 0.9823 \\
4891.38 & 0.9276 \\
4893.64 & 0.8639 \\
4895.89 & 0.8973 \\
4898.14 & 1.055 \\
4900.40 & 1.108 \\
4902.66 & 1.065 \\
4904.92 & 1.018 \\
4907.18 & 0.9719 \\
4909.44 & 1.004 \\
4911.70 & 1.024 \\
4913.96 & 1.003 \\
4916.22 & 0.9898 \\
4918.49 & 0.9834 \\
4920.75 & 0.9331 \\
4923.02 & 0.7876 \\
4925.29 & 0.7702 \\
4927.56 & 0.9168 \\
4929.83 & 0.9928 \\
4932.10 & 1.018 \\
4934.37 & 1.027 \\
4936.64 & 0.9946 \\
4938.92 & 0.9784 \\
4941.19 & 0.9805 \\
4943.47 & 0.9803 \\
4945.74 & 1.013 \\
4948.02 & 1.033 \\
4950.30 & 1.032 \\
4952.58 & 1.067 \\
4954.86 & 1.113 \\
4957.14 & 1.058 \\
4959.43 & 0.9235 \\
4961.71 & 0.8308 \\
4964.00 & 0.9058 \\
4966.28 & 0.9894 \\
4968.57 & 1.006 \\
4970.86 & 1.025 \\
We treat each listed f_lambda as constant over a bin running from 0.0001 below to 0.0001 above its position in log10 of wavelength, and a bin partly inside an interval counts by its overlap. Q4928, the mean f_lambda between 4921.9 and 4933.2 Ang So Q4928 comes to 0.897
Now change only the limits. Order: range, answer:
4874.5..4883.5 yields 0.949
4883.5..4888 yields 1.03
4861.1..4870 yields 0.935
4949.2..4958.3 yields 1.07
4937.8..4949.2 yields 0.998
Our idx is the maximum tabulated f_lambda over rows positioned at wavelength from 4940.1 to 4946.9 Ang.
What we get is 1.013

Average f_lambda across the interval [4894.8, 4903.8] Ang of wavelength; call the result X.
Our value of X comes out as 1.03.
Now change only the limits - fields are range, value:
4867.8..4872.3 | 1.01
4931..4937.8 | 1.01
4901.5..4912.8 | 1.02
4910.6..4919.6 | 1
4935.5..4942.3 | 0.985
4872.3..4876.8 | 0.958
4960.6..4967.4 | 0.909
